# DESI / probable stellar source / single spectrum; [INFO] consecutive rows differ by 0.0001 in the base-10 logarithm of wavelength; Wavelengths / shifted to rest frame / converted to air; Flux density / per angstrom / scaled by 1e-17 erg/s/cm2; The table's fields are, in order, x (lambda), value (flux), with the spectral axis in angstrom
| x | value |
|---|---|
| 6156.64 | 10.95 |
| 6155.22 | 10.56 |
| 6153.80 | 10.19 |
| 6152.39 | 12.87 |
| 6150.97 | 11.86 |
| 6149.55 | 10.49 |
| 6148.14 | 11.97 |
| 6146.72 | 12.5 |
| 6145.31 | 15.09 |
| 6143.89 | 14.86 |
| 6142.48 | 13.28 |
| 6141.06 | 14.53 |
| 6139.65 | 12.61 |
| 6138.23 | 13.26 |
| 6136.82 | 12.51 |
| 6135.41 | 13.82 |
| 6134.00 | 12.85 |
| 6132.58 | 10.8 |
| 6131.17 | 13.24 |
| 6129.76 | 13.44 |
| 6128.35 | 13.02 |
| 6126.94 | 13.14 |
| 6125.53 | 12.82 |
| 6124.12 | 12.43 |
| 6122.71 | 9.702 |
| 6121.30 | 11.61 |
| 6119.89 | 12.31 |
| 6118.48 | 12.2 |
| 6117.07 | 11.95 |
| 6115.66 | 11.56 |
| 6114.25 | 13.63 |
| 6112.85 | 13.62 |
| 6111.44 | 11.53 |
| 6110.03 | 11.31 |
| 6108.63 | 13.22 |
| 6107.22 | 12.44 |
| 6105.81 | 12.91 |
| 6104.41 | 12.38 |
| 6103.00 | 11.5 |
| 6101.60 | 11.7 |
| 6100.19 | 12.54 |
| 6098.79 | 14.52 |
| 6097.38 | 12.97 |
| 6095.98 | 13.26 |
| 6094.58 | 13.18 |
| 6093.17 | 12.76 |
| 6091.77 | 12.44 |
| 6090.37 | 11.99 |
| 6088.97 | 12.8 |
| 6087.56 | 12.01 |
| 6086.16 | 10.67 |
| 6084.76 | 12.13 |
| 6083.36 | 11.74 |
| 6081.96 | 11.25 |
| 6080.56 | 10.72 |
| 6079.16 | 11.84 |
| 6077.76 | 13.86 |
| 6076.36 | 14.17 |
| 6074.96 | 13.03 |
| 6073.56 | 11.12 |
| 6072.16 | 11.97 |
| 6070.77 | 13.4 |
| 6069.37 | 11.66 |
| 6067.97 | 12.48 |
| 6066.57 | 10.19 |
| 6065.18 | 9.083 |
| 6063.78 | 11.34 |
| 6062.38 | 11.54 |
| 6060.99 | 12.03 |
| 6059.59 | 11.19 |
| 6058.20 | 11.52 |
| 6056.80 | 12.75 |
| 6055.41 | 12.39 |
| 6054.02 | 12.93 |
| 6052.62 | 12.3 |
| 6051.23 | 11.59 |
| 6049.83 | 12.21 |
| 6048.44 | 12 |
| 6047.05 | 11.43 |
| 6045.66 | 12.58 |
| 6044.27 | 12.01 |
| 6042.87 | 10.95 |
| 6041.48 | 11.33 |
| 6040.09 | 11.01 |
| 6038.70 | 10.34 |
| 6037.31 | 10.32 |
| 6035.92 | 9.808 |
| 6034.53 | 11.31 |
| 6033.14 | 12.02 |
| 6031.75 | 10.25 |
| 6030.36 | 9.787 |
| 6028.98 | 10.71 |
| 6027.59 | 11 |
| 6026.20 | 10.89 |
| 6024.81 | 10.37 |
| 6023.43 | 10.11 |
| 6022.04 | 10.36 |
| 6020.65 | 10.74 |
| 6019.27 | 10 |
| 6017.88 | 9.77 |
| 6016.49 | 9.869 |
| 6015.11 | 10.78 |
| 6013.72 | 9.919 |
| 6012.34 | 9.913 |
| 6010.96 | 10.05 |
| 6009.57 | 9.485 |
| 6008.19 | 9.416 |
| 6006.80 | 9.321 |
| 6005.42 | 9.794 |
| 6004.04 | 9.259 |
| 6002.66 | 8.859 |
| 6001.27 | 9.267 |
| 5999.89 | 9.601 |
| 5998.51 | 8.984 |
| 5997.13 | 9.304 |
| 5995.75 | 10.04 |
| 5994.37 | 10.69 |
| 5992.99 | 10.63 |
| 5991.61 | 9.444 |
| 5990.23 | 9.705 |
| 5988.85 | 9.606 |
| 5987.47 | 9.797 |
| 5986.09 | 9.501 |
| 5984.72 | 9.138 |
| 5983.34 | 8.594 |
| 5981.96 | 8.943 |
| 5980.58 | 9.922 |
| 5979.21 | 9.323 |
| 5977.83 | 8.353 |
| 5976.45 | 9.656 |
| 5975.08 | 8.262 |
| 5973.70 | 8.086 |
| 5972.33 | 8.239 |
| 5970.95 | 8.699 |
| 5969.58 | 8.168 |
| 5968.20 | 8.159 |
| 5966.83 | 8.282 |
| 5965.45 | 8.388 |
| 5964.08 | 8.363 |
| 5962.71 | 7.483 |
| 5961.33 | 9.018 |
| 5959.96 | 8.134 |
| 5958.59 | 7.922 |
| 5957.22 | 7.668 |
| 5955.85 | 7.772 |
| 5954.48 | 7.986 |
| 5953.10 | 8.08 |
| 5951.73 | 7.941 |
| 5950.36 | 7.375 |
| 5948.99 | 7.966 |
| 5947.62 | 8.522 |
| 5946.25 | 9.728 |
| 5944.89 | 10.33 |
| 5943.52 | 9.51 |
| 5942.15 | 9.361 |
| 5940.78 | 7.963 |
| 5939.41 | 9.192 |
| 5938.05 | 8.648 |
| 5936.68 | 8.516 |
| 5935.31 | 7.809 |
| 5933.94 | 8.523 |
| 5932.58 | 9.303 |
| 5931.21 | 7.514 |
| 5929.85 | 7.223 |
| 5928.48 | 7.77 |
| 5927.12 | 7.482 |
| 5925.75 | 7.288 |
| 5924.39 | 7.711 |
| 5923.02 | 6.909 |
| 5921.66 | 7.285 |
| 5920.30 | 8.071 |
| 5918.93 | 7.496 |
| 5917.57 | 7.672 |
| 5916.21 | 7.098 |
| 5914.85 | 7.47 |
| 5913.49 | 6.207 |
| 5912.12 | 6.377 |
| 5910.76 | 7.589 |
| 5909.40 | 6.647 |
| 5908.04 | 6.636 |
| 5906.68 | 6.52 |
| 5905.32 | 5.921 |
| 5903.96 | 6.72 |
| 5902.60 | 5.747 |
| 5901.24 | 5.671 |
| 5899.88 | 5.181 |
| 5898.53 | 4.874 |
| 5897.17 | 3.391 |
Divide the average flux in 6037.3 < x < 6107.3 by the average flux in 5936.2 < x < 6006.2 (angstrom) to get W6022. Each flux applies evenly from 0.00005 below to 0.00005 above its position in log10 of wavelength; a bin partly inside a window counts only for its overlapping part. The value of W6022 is 1.4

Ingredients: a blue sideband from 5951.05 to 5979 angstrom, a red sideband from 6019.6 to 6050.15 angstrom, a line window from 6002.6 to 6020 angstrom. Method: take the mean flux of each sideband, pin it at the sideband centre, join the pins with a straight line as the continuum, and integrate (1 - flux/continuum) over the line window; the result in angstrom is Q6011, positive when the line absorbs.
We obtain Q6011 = 0.5 angstrom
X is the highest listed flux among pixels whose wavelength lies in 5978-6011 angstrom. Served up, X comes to 10.69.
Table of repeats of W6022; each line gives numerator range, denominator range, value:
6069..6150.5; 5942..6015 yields 1.39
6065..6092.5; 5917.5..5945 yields 1.47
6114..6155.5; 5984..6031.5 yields 1.26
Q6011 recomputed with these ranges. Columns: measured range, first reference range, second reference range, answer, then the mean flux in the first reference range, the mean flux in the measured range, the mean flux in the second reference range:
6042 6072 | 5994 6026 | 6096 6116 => -1.6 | 9.83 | 11.8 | 12.6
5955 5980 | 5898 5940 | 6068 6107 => 1.0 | 7.2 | 8.34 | 12.4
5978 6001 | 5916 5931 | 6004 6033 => -0.5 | 7.47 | 9.55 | 10.1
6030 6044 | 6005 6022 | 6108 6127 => -0.4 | 9.94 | 10.8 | 12.2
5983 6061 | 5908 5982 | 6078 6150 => -2.9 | 8.12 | 10.5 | 12.5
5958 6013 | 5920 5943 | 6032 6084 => 2.9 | 8.04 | 9.1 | 11.7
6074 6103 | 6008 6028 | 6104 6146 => -1.4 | 10.2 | 12.4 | 12.7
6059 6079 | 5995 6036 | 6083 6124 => -0.9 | 10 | 11.9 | 12.3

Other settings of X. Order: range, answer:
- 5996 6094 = 14.17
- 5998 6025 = 10.78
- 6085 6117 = 14.52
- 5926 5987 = 10.33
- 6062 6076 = 13.4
